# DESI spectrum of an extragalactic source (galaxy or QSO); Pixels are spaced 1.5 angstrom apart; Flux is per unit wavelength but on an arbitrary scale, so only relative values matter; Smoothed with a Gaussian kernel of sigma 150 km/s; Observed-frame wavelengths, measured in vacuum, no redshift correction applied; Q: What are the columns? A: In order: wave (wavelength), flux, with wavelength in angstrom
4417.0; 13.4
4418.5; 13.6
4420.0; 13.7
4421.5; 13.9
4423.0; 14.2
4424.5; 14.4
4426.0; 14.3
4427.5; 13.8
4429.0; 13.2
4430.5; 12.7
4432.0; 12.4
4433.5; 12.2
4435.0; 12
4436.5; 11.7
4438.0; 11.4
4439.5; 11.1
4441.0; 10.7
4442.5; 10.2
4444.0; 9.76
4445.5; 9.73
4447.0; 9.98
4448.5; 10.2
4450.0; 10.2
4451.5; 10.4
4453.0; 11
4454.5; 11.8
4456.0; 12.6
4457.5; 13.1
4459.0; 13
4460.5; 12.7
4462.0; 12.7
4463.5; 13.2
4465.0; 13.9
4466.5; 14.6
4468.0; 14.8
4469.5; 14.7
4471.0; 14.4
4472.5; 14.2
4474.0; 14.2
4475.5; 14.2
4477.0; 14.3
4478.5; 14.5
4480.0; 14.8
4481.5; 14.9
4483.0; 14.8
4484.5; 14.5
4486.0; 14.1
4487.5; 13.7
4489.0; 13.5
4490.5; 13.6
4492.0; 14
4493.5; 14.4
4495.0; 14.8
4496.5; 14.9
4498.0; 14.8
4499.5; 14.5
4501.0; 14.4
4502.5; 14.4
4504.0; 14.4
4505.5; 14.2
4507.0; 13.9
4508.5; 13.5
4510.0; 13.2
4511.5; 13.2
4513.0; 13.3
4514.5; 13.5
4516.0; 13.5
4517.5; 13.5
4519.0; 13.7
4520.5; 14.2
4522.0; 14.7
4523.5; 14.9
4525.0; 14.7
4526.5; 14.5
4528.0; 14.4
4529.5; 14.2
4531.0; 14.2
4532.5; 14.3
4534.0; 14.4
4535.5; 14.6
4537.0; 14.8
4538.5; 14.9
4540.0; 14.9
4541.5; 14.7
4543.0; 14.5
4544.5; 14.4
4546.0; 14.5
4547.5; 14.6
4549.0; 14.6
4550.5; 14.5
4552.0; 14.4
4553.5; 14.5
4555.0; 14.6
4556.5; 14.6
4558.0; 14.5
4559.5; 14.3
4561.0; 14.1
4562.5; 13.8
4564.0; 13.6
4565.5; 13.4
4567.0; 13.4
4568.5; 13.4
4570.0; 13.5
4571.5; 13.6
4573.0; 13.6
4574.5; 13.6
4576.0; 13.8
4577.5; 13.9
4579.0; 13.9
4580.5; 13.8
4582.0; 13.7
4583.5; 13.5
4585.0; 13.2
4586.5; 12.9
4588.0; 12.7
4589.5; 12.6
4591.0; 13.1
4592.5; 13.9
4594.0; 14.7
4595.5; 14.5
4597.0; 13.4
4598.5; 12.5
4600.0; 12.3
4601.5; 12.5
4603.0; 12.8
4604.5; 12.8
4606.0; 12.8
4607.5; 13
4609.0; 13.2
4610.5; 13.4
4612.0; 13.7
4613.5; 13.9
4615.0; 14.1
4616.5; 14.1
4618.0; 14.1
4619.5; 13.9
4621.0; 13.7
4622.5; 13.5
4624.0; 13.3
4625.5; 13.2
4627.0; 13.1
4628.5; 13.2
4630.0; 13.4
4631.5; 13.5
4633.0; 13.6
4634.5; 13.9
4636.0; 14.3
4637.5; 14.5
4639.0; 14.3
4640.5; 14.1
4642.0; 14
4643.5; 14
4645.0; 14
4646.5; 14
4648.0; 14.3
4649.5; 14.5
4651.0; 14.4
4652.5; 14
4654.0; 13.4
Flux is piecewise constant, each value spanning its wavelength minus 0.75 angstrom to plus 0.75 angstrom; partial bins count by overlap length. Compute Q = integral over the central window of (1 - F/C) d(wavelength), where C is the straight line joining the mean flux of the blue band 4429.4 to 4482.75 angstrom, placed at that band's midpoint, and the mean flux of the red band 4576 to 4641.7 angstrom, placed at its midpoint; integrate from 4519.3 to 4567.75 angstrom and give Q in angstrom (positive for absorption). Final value -4.8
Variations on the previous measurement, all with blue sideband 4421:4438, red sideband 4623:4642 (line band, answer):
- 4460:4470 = -0.47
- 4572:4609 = 0.72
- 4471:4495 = -1.86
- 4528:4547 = -1.58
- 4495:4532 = -2.19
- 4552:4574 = -0.72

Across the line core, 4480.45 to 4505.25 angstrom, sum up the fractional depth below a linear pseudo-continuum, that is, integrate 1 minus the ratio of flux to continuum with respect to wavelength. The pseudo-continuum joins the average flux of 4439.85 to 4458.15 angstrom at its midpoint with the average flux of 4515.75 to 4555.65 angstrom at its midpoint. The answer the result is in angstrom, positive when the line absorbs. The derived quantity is -3.38 angstrom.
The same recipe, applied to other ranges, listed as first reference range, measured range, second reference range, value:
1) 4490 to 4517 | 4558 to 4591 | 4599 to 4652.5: 0.60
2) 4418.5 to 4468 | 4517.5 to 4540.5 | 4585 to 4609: -3.10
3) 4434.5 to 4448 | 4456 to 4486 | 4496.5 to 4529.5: -4.80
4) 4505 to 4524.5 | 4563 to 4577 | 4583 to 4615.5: -0.13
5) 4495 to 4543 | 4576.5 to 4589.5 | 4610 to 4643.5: 0.52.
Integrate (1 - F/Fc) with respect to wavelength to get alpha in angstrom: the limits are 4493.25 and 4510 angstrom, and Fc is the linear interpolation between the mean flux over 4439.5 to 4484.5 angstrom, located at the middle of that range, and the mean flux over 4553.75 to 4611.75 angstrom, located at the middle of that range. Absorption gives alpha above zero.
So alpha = -1.7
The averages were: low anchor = 12.7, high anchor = 13.5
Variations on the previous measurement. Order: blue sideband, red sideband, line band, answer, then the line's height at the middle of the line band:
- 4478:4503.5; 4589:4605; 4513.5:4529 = -0.1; 14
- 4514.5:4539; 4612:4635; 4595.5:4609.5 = 0.9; 13.8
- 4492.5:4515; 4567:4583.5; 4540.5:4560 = -1.0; 13.8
